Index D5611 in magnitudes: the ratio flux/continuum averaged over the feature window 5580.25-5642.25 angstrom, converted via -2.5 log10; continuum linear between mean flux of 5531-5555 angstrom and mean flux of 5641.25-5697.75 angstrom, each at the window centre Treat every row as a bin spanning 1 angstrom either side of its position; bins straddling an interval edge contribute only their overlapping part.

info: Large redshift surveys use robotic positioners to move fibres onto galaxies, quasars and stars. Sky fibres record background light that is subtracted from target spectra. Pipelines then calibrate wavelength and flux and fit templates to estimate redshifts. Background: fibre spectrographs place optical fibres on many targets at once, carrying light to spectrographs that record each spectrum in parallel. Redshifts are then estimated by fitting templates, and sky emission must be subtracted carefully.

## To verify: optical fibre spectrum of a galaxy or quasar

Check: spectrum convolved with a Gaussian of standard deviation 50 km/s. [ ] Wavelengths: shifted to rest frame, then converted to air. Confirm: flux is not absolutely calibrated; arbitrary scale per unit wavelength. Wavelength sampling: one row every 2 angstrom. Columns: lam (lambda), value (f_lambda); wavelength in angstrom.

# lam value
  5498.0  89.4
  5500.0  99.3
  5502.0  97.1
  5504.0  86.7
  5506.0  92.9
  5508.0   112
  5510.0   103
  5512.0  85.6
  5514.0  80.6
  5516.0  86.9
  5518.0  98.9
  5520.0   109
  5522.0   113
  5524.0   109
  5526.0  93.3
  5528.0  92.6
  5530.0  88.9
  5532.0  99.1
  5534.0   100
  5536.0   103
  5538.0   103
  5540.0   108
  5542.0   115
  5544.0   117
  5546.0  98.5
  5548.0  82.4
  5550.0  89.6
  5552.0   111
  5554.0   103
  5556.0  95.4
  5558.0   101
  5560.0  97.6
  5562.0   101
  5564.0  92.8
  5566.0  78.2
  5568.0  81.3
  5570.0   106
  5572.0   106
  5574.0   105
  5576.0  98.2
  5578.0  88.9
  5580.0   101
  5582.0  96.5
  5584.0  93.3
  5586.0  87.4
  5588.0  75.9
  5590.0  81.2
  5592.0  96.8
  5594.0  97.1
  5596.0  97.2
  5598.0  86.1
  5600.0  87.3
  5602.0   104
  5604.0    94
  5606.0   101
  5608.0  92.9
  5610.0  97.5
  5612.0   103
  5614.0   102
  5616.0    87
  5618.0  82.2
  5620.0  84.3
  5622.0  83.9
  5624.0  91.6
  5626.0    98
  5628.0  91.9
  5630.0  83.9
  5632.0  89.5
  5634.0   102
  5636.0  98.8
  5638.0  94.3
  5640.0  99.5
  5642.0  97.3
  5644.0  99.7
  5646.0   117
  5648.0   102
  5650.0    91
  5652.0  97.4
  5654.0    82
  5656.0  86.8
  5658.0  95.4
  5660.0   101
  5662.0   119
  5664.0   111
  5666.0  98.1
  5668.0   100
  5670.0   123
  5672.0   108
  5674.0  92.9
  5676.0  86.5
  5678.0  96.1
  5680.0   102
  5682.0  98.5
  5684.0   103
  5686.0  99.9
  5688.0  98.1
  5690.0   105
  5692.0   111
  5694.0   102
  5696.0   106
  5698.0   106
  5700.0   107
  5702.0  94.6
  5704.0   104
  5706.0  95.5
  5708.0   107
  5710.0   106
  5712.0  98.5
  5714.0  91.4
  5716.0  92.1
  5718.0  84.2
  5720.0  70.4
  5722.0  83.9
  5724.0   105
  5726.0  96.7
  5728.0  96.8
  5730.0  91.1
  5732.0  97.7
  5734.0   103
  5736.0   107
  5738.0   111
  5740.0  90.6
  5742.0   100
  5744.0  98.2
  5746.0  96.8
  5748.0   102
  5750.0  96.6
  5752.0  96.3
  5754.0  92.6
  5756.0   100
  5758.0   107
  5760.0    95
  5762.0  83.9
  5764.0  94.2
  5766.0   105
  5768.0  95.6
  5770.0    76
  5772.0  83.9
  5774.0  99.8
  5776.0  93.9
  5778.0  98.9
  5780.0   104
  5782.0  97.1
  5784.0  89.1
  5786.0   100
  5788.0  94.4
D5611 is 0.10 mag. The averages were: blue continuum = 102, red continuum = 101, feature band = 92.9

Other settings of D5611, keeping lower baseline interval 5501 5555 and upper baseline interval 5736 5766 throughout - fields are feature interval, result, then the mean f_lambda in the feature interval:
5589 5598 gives 0.07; 92.3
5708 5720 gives 0.05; 93.5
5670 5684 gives -0.01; 99.6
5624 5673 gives -0.01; 99.3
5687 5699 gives -0.07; 105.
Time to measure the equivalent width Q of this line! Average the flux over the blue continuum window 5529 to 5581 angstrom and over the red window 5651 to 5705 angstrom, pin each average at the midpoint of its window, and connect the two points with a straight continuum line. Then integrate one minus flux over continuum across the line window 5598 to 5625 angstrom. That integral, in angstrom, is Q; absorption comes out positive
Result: 1.92 angstrom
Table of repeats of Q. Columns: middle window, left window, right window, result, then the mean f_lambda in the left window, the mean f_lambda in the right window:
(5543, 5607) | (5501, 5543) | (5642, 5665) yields 2.6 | 98.9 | 100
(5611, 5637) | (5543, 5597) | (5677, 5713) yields 1.7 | 95.5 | 102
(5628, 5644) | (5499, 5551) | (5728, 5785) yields 0.4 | 98.6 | 96.7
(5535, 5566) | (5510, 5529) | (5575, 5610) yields -1.7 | 96.9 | 93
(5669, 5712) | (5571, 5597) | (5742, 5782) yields -3.2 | 94.2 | 95.9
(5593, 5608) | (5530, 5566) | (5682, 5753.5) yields 0.7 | 100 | 98.7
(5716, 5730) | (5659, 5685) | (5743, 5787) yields 1.3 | 103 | 95.7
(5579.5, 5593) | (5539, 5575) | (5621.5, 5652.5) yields 1.1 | 99.4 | 96.3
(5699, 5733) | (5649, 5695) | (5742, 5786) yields 0.9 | 100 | 95.7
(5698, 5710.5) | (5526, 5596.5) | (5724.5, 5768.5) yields -0.6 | 96.8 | 98.2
